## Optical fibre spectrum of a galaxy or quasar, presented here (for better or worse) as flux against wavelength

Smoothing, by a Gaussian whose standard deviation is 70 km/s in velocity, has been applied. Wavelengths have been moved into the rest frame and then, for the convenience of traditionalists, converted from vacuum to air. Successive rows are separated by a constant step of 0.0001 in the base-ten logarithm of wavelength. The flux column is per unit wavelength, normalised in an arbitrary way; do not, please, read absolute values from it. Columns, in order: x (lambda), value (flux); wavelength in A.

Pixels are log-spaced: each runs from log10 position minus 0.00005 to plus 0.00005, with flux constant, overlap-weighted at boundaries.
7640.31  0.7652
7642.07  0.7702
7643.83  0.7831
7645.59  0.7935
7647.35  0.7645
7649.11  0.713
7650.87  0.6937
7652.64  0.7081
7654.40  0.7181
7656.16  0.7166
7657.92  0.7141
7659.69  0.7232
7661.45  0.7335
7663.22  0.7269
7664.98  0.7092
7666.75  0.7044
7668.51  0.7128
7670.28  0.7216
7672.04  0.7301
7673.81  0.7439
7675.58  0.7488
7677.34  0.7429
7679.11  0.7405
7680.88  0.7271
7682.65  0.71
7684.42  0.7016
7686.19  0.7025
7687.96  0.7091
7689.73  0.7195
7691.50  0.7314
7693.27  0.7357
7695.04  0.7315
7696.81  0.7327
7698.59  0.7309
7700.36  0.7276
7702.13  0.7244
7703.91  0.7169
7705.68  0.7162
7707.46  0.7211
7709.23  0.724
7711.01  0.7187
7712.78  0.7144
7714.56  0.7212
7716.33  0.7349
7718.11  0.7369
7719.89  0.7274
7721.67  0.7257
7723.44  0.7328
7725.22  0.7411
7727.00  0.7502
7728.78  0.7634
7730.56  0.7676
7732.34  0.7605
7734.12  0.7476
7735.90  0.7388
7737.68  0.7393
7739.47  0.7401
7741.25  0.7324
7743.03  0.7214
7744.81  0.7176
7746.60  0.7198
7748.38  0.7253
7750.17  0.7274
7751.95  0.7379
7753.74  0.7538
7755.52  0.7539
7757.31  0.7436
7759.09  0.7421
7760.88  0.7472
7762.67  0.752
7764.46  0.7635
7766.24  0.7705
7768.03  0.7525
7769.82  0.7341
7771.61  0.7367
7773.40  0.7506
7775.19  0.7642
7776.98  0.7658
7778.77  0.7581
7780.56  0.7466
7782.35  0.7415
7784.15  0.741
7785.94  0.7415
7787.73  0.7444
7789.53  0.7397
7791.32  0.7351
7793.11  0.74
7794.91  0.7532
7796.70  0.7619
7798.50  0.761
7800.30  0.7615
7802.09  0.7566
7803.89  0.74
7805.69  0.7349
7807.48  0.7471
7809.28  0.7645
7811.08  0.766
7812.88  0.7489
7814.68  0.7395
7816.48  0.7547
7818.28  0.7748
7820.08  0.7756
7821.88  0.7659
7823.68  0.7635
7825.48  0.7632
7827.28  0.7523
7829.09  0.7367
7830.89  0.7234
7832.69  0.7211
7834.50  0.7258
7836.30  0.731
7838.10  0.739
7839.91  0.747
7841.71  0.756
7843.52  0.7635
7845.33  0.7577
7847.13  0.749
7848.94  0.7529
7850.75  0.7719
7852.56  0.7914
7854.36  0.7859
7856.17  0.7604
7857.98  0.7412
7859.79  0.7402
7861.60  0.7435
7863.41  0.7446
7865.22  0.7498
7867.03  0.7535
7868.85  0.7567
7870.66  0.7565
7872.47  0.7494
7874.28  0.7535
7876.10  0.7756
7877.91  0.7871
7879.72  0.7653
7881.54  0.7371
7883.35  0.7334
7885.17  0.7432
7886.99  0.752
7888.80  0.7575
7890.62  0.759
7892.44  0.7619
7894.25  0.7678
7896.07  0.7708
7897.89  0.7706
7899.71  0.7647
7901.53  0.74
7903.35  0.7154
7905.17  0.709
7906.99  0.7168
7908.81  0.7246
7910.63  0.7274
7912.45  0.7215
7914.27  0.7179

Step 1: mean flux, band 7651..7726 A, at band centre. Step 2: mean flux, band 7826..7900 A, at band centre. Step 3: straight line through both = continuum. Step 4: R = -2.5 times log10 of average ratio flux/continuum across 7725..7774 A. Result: -0.01 mag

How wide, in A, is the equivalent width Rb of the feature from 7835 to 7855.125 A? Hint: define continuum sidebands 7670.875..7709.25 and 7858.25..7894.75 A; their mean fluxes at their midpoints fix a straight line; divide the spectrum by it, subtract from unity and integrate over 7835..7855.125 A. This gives -0.2 A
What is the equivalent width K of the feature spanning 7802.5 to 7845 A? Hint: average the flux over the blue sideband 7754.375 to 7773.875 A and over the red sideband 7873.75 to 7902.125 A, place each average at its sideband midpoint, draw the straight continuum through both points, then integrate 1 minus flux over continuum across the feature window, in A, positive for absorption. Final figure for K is 0.3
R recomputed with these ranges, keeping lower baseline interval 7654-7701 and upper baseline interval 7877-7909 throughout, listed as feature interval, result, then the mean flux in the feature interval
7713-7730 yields -0.011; 0.737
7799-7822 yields -0.024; 0.756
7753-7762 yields -0.022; 0.748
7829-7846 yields 0.004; 0.74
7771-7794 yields -0.015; 0.747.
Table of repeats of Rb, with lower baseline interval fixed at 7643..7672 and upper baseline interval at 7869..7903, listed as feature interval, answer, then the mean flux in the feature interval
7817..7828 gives -0.2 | 0.766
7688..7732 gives 0.2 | 0.731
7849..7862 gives -0.2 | 0.762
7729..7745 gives -0.1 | 0.743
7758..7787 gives -0.3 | 0.751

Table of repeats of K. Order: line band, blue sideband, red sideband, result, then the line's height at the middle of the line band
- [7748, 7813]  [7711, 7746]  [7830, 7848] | -0.9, 0.739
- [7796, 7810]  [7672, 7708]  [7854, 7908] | -0.2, 0.741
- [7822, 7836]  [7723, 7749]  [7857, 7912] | 0.1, 0.745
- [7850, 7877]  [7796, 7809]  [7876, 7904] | -0.1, 0.755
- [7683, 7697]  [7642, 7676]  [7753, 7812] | 0.3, 0.735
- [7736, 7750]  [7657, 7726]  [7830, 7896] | 0.1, 0.733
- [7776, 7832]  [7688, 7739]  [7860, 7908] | -0.7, 0.743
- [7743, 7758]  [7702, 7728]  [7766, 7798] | 0.1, 0.738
